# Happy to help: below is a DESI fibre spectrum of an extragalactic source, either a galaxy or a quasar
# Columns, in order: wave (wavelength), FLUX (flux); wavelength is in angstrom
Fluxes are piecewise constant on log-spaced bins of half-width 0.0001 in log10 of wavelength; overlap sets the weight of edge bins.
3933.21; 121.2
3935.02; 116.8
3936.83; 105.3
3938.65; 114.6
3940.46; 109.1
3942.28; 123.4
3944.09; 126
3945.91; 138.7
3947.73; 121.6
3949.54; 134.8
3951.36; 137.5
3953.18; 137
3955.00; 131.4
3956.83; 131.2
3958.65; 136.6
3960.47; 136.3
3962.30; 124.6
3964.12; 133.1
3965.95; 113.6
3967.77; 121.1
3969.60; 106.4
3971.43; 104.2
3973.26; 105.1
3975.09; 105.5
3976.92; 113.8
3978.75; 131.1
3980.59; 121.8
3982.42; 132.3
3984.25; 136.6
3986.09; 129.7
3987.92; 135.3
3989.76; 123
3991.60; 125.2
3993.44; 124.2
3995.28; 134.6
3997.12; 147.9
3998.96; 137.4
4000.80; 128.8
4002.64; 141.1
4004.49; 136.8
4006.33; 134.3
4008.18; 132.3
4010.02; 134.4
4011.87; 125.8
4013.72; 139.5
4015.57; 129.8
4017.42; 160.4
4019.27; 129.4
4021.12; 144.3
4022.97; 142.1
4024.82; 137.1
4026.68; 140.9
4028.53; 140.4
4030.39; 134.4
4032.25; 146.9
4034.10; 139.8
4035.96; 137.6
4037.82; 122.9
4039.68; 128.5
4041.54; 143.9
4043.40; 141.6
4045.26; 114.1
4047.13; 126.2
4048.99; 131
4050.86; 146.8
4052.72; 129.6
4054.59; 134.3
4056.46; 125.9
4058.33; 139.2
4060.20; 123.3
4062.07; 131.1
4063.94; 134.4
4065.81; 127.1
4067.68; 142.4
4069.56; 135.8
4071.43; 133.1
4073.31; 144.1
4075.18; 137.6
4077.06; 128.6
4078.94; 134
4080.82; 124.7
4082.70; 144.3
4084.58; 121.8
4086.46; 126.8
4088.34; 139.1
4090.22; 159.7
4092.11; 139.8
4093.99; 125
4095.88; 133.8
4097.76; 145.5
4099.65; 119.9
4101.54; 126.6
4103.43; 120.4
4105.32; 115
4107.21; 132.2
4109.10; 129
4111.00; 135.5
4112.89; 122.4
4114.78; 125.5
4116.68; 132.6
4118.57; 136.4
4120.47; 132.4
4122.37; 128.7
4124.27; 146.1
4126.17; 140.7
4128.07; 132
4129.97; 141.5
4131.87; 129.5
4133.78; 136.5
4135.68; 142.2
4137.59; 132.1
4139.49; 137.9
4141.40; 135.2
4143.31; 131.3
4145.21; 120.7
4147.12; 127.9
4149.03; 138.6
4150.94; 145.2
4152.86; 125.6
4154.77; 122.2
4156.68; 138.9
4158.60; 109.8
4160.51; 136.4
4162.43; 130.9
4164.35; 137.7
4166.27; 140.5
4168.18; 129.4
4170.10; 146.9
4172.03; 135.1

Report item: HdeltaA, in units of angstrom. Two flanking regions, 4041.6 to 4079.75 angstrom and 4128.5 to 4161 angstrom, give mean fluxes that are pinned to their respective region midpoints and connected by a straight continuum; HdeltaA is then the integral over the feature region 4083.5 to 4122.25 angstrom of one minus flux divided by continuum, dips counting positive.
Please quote 0.54 angstrom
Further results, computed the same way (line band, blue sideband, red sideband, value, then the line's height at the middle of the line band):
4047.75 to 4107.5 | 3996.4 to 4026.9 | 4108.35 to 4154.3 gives 1.09 angstrom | 135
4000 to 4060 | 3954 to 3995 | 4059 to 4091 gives -2.66 angstrom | 130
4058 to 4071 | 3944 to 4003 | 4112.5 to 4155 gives -0.22 angstrom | 131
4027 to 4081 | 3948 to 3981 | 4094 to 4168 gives -2.51 angstrom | 128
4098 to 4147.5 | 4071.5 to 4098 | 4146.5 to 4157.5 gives 1.05 angstrom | 134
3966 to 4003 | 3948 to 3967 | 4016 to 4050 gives 2.35 angstrom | 133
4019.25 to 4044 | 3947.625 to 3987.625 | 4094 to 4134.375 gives -2.00 angstrom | 128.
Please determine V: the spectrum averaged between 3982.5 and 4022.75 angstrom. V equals 135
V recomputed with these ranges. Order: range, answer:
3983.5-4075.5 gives 135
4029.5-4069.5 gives 133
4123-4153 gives 135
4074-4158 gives 133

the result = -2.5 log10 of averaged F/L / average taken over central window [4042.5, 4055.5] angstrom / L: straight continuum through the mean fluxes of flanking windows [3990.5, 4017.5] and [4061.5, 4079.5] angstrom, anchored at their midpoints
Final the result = 0.024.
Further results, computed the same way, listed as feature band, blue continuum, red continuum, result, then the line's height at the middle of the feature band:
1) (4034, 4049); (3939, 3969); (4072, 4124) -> -0.01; 130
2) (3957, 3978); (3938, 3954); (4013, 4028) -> 0.11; 131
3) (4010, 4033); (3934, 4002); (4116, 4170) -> -0.09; 128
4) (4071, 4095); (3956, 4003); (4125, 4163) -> -0.04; 130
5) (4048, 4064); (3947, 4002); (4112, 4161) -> -0.02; 130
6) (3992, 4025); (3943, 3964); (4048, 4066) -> -0.03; 132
